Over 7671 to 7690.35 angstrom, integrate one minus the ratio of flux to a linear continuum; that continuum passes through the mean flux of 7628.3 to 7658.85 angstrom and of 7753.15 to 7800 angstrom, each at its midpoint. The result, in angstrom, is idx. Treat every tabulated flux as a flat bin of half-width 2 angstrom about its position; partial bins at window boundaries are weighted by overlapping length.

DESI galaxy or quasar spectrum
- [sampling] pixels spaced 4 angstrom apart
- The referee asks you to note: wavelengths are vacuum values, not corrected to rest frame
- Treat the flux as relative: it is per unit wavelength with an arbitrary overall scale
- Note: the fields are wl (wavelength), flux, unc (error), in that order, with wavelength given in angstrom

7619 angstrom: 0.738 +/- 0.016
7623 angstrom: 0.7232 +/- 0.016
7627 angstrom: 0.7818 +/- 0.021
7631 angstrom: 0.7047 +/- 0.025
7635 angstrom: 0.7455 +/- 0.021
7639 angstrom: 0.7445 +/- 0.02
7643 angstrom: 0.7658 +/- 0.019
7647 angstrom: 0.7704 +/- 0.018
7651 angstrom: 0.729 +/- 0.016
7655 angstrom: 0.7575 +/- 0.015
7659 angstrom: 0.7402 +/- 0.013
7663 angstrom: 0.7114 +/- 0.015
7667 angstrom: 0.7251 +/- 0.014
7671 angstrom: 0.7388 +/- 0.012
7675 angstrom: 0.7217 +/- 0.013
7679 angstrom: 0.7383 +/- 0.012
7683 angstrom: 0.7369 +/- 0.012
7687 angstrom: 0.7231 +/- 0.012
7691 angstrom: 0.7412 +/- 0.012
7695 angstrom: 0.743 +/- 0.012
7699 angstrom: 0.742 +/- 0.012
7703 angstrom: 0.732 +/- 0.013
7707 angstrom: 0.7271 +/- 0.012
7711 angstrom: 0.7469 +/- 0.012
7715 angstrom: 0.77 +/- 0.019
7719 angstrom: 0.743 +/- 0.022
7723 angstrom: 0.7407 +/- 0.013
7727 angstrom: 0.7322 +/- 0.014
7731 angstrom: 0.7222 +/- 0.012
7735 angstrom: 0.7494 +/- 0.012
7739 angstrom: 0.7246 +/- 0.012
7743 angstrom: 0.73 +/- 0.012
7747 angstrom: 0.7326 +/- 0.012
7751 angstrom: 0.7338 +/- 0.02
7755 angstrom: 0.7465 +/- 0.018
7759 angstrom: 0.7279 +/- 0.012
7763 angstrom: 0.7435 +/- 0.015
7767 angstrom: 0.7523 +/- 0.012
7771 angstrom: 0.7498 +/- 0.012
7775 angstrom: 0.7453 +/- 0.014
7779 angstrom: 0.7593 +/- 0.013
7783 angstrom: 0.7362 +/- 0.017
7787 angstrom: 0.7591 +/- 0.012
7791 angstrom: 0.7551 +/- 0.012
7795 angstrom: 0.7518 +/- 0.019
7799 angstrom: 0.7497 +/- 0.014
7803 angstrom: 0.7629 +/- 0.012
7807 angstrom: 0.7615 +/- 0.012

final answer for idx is 0.4 angstrom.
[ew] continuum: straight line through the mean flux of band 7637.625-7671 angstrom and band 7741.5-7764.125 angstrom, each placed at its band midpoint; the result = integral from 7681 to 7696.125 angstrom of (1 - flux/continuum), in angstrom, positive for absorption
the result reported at 0.09 angstrom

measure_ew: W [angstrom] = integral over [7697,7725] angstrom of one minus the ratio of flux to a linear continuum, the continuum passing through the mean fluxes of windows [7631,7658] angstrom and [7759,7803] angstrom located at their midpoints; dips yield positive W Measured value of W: 0.2 angstrom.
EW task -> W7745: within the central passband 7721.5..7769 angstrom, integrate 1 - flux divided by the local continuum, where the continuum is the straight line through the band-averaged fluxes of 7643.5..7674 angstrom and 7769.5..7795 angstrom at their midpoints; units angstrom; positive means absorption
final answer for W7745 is 0.7 angstrom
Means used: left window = 0.74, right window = 0.751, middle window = 0.736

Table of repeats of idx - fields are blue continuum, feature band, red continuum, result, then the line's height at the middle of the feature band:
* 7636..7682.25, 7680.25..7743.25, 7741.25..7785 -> 0.3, 0.741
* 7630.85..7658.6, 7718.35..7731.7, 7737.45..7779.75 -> 0.1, 0.742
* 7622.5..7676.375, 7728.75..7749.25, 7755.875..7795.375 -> 0.4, 0.746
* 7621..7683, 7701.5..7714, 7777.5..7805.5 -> 0.1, 0.745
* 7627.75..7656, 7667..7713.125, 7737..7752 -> 0.2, 0.739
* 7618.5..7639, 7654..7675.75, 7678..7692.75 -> 0.1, 0.736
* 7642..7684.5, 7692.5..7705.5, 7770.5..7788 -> 0.1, 0.742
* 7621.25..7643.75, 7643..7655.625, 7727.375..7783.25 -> -0.2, 0.743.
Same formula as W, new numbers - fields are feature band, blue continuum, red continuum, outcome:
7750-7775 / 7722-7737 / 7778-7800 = 0.06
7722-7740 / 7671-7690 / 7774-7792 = 0.18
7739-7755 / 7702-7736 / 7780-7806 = 0.26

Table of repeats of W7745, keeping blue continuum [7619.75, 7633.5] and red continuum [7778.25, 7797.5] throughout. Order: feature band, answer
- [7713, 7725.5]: -0.1 angstrom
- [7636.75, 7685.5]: 0.0 angstrom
